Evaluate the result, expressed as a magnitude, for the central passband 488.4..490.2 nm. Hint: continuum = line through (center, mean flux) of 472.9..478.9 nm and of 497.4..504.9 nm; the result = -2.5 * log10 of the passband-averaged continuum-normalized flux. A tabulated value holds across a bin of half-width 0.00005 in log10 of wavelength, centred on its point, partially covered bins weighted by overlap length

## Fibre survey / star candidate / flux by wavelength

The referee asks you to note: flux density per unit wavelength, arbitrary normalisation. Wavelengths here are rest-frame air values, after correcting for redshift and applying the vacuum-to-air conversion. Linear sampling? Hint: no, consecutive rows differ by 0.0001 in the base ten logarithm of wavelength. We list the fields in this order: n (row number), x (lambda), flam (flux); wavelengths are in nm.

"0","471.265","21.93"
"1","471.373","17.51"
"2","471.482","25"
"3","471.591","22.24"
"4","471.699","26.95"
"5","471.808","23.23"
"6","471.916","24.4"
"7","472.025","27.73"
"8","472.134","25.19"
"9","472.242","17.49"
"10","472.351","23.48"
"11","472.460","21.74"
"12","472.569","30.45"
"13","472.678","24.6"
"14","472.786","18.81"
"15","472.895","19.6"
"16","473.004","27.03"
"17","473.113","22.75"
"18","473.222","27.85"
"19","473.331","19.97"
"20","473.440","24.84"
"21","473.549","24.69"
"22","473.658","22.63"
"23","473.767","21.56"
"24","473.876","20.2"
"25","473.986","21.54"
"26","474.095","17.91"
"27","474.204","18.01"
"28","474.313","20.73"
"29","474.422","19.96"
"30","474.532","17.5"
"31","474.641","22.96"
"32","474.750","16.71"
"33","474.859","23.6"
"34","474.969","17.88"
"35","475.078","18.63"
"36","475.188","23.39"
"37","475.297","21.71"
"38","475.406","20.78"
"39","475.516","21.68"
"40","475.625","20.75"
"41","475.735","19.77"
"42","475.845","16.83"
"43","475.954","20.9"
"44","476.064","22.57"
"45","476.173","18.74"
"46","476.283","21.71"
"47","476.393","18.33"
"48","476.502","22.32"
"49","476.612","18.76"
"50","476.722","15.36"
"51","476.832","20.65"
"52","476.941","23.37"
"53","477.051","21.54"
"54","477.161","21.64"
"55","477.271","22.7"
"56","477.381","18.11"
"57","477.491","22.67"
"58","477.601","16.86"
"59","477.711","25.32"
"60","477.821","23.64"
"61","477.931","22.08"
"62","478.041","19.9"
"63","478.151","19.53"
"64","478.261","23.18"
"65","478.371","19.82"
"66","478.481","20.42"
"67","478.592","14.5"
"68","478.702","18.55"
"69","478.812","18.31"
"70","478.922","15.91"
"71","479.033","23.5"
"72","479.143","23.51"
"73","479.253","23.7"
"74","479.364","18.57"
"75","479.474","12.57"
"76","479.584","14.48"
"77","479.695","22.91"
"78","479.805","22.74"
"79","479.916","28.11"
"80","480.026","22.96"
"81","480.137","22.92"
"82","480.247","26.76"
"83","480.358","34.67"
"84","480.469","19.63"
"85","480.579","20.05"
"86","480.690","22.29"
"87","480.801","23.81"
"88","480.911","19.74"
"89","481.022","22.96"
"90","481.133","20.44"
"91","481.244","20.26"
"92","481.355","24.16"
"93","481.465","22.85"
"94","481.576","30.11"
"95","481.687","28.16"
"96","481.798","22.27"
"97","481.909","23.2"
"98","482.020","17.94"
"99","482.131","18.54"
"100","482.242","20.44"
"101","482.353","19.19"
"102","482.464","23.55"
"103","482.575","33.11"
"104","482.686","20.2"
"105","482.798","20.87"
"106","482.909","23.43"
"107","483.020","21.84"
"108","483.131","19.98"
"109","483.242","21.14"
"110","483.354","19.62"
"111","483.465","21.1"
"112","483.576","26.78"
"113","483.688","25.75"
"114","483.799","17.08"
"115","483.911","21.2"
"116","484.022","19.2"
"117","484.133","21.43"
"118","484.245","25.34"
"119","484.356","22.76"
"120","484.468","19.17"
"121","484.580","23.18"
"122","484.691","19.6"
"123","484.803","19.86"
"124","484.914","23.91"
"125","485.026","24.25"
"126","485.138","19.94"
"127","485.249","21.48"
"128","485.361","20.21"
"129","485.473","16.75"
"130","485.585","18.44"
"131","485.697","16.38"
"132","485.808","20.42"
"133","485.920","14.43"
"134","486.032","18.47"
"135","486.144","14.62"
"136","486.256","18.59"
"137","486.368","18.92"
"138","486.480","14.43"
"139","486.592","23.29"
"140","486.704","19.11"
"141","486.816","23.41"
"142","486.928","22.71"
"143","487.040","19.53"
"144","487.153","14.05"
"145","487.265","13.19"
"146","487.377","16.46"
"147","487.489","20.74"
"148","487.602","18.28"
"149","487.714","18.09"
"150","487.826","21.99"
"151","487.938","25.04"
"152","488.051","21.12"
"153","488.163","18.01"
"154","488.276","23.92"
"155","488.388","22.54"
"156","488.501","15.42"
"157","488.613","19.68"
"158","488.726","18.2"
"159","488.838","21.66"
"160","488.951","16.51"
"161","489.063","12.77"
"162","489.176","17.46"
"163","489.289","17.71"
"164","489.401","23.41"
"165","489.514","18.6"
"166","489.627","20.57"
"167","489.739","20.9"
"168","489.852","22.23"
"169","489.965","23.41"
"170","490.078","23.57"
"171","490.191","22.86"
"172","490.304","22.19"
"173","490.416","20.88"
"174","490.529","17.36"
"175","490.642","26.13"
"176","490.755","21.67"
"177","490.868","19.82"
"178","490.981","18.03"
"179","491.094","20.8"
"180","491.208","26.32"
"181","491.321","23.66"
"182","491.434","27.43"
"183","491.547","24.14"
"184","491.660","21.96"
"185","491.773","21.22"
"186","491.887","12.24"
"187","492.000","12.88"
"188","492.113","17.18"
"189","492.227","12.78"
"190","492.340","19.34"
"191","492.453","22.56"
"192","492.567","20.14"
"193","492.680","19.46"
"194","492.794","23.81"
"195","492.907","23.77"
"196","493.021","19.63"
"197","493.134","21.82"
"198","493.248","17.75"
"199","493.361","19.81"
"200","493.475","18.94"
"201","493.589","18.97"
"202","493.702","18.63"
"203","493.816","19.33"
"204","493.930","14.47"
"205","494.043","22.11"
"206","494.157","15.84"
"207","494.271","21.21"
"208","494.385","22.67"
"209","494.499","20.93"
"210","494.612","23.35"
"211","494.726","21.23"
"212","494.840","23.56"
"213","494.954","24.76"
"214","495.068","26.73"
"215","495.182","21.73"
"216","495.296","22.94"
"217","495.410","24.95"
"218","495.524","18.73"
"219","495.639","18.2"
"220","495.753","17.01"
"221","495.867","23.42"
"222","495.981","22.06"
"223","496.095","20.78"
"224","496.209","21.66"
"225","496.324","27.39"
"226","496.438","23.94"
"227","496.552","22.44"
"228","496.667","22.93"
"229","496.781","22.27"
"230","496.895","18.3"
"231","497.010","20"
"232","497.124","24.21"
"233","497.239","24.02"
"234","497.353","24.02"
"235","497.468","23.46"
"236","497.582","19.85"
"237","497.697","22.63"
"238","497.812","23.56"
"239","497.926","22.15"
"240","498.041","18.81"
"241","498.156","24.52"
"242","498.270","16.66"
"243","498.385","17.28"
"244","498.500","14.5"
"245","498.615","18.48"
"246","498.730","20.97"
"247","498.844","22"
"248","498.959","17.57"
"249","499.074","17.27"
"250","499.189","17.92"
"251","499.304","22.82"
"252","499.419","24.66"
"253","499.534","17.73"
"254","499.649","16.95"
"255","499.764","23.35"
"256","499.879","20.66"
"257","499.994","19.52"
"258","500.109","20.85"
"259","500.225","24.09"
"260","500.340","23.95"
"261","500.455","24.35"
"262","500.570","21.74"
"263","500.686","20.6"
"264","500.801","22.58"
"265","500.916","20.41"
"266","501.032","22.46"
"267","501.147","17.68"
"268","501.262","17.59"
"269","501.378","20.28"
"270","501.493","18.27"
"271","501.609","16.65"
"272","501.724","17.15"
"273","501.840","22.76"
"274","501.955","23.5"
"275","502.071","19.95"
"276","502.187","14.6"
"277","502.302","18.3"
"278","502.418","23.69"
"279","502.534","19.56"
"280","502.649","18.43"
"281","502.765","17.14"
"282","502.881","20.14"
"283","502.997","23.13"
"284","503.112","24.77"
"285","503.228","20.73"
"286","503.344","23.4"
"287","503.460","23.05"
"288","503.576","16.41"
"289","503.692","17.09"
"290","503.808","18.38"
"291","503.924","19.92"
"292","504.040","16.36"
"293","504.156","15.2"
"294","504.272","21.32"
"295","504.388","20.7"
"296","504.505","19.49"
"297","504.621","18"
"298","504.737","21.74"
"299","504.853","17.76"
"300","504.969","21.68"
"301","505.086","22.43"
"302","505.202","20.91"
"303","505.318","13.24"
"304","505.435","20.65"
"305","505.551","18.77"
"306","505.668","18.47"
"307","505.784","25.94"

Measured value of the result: 0.041 mag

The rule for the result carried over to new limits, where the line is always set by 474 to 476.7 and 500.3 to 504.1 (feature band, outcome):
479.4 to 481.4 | -0.112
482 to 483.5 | -0.079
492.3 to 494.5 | 0.004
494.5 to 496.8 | -0.120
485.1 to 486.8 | 0.091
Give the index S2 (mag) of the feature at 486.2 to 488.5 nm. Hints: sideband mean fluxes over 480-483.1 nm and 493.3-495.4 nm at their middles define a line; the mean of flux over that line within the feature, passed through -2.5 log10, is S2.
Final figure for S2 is 0.134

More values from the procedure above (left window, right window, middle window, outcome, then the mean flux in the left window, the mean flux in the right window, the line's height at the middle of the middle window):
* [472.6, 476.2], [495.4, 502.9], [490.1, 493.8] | 0.02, 21.2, 20.7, 20.8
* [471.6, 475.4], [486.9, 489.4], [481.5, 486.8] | -0.07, 22.2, 18.9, 19.8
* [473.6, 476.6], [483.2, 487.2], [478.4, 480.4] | -0.05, 20.3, 20.2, 20.3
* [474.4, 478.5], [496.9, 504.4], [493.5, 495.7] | -0.03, 20.6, 20.3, 20.4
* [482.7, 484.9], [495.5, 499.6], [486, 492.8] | 0.08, 21.6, 21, 21.3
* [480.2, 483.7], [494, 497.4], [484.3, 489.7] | 0.17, 22.9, 22.1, 22.6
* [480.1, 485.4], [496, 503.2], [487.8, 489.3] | 0.13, 22.4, 20.8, 21.9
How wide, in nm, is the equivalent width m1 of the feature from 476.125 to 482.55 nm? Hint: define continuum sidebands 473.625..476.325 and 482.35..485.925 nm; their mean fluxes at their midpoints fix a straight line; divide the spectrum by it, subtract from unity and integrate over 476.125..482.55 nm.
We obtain -0.19 nm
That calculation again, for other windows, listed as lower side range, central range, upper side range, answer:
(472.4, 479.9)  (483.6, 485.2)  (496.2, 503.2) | -0.068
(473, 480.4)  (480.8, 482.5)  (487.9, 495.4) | -0.113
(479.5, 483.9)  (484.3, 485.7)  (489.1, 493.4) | 0.085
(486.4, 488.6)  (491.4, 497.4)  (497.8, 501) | -0.245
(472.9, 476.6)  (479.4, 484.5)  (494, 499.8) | -0.292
